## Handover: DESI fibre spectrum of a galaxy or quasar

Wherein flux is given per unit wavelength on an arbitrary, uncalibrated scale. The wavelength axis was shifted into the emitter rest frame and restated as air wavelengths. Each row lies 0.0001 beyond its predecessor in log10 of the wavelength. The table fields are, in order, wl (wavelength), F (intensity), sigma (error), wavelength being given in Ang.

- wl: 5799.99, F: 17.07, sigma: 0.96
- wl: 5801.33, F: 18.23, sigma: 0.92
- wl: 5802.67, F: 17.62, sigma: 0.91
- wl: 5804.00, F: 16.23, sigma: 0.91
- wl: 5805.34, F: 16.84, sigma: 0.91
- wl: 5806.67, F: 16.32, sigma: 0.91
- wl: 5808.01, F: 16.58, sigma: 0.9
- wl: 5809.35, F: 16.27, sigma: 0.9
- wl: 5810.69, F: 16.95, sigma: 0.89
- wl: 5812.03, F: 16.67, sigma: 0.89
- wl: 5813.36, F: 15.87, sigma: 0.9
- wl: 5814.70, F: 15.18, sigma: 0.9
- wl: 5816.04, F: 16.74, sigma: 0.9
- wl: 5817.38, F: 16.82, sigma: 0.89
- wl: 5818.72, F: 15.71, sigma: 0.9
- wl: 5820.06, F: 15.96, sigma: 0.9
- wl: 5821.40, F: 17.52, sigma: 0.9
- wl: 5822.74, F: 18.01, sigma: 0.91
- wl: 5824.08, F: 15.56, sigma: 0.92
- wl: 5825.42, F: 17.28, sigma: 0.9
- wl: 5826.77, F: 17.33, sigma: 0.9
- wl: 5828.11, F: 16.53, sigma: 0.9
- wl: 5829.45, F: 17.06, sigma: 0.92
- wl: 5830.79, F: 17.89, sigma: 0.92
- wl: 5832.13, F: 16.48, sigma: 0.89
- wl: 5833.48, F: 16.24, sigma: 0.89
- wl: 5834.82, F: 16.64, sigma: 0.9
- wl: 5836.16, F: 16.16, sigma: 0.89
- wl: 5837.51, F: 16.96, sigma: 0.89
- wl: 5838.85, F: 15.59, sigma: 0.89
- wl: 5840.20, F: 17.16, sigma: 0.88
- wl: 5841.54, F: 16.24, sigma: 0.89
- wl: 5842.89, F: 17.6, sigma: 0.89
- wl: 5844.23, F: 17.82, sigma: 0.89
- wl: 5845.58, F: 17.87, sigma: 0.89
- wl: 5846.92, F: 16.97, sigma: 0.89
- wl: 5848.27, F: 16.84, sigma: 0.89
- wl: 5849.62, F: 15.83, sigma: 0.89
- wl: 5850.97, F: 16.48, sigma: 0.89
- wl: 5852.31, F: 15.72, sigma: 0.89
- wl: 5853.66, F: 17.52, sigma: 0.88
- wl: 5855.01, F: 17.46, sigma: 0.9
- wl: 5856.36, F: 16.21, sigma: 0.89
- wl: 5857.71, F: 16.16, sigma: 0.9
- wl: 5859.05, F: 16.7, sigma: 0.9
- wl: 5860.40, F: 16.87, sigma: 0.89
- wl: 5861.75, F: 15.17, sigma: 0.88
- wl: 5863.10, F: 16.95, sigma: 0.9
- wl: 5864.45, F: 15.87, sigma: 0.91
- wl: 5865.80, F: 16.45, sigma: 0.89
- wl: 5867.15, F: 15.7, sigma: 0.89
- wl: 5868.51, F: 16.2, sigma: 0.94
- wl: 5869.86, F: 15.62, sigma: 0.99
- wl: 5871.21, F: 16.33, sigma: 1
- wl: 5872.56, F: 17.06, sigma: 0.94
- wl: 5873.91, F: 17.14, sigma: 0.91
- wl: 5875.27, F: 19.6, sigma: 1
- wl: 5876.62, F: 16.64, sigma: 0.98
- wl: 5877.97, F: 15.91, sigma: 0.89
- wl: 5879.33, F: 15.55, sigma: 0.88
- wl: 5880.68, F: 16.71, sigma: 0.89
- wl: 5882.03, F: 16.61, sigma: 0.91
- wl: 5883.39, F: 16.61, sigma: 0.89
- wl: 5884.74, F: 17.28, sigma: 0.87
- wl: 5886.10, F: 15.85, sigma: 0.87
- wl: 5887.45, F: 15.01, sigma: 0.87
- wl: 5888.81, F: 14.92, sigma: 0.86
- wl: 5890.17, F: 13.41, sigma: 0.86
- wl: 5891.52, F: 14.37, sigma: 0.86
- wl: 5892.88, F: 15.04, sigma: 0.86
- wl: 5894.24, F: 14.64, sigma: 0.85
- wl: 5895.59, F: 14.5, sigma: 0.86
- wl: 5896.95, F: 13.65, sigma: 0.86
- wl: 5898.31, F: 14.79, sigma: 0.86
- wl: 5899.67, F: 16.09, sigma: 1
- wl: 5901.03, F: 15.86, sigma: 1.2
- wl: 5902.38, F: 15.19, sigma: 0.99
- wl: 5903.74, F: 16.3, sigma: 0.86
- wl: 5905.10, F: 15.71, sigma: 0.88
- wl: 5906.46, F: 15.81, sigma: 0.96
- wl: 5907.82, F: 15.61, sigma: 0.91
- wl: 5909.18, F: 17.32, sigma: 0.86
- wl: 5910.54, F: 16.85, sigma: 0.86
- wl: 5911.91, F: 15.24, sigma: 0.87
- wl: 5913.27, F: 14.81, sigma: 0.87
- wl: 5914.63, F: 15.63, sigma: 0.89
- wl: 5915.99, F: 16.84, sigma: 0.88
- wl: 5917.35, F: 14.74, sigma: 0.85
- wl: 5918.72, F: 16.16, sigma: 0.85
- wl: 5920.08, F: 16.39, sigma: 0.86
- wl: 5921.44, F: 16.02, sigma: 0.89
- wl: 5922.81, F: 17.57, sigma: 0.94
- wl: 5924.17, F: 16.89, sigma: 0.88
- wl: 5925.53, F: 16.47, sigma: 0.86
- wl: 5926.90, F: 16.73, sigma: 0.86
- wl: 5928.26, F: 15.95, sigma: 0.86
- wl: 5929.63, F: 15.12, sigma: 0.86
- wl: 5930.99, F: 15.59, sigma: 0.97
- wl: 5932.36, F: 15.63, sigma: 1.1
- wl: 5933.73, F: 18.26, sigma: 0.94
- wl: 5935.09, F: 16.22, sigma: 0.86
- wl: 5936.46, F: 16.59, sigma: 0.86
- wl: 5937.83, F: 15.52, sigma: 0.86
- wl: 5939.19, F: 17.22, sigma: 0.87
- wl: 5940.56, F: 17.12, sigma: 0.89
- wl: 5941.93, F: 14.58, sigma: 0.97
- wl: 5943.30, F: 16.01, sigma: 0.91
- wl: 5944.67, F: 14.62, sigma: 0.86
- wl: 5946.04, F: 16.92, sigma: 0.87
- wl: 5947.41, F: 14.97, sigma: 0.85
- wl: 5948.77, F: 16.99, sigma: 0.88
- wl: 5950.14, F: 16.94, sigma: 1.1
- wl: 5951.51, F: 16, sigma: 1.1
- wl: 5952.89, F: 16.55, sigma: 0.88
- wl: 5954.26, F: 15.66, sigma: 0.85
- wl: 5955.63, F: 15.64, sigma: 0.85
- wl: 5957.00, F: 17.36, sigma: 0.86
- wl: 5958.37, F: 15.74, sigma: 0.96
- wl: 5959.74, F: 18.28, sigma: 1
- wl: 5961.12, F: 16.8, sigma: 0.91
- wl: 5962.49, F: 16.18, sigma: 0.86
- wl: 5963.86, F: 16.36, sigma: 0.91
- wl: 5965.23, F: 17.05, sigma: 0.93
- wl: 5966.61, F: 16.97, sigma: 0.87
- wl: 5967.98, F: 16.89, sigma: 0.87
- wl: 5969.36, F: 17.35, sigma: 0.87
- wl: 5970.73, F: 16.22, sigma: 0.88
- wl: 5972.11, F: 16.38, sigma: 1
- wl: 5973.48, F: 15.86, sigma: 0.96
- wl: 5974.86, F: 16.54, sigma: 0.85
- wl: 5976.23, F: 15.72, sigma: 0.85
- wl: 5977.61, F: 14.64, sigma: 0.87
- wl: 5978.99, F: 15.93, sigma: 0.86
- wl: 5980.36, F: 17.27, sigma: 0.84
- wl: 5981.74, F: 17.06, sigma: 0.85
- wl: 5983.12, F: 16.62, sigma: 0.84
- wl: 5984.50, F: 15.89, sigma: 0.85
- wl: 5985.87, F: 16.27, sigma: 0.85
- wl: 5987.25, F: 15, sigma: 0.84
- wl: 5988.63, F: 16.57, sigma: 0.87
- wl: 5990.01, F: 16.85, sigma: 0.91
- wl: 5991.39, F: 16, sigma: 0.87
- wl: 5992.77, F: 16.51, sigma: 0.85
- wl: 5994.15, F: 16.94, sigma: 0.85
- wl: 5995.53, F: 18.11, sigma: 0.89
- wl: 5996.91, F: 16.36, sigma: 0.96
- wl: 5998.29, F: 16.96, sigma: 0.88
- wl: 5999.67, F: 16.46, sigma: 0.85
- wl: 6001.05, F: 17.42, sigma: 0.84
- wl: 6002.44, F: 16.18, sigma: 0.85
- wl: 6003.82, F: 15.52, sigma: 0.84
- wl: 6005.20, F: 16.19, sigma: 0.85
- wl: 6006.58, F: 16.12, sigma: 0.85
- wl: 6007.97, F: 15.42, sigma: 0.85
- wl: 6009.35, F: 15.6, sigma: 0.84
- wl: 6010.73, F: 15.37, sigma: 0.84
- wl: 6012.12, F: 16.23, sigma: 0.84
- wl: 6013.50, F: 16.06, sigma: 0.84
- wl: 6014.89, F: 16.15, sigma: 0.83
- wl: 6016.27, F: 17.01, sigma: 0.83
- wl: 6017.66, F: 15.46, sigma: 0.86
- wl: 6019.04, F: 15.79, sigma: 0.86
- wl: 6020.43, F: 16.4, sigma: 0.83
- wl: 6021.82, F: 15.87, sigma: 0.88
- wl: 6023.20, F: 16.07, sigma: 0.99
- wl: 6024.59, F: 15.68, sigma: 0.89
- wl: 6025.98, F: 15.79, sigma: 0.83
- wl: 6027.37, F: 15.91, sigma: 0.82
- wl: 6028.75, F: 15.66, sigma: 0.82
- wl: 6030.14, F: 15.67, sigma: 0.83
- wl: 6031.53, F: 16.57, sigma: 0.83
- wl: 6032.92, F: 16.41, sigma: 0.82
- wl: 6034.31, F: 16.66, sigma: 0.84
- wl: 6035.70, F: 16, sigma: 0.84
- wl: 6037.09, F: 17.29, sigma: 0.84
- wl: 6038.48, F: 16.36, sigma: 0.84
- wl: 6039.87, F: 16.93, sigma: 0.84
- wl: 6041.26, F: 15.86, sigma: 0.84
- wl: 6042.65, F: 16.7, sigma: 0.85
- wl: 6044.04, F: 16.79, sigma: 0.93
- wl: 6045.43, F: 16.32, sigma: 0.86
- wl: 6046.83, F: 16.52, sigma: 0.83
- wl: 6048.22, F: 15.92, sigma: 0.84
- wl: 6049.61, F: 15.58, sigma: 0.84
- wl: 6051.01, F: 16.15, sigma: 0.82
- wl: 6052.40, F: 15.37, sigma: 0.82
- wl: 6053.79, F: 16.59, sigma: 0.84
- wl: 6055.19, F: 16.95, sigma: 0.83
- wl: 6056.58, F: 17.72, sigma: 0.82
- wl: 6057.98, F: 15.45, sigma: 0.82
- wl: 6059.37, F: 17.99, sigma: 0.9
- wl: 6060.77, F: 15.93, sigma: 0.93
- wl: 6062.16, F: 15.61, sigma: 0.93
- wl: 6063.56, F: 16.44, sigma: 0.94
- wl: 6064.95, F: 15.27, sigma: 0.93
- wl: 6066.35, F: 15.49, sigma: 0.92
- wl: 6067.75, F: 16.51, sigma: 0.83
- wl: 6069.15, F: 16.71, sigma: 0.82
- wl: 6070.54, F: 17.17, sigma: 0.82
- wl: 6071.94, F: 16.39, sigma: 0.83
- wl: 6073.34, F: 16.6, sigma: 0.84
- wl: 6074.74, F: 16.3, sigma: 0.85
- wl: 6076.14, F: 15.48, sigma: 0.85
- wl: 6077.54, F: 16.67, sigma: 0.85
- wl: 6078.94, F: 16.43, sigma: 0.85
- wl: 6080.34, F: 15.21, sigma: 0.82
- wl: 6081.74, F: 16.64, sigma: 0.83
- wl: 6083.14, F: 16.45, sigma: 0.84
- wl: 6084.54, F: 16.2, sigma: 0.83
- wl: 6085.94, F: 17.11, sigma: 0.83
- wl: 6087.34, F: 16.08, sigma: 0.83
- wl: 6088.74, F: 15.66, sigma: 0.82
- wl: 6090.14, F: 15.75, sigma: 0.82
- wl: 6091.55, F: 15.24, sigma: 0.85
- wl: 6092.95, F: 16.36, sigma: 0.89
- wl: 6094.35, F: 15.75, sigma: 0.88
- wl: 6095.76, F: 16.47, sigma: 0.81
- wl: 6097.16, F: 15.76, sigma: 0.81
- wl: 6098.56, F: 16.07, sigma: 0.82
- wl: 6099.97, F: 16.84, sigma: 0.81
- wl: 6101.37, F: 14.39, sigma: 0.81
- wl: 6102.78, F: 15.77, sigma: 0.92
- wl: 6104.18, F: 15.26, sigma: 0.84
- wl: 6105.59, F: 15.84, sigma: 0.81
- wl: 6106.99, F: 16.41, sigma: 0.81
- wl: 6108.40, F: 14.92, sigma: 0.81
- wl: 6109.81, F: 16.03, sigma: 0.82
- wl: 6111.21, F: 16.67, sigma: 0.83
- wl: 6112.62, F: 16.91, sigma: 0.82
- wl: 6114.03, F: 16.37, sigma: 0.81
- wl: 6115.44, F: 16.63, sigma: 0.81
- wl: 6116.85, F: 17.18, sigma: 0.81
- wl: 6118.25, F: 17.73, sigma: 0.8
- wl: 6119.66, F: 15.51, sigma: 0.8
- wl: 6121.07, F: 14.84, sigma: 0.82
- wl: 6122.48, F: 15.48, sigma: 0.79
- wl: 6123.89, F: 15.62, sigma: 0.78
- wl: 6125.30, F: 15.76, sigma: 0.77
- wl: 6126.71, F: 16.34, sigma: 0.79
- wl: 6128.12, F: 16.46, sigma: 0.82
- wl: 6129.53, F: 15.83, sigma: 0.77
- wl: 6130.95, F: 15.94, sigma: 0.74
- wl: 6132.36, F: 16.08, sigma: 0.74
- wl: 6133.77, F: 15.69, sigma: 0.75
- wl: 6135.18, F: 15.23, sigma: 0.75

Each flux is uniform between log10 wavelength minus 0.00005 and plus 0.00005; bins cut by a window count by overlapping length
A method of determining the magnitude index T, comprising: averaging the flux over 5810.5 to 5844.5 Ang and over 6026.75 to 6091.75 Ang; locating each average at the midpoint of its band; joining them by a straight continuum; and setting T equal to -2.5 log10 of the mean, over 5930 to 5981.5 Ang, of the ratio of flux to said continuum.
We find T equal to 0.01 mag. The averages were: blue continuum 16.7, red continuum 16.3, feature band 16.3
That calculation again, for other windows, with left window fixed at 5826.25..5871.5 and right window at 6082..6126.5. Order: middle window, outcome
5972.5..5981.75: 0.02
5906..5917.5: 0.04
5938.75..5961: 0.01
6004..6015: 0.03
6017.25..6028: 0.02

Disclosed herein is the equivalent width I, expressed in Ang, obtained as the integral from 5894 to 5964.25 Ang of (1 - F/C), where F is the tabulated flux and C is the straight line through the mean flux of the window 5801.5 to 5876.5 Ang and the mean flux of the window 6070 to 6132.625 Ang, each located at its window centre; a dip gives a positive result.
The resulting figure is 1.77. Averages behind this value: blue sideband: 16.7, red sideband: 16.1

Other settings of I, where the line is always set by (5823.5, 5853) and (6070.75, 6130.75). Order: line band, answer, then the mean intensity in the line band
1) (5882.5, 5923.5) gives 2.4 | 15.6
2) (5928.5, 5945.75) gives 0.5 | 16.1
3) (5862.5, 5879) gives 0.1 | 16.6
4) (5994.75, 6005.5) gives -0.2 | 16.7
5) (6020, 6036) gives 0.2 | 16.1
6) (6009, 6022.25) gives 0.2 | 16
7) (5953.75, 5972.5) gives -0.2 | 16.6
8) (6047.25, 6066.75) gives 0.0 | 16.2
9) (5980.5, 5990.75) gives 0.0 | 16.4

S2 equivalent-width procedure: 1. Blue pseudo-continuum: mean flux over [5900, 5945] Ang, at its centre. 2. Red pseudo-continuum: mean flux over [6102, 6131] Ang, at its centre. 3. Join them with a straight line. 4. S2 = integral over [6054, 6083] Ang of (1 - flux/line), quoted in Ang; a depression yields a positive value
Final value -0.5 Ang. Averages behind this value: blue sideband 16.1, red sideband 16.1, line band 16.4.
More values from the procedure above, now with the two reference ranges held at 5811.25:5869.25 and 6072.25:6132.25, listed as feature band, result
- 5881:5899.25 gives 1.47 Ang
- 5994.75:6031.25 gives 0.26 Ang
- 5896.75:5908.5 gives 0.68 Ang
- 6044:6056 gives -0.04 Ang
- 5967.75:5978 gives 0.08 Ang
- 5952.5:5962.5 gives -0.11 Ang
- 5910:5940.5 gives 0.40 Ang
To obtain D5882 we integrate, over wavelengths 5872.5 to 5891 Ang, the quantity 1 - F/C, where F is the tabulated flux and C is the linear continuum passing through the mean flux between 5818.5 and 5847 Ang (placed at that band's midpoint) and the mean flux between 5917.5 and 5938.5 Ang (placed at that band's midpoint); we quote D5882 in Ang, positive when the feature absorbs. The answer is 0.3 Ang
